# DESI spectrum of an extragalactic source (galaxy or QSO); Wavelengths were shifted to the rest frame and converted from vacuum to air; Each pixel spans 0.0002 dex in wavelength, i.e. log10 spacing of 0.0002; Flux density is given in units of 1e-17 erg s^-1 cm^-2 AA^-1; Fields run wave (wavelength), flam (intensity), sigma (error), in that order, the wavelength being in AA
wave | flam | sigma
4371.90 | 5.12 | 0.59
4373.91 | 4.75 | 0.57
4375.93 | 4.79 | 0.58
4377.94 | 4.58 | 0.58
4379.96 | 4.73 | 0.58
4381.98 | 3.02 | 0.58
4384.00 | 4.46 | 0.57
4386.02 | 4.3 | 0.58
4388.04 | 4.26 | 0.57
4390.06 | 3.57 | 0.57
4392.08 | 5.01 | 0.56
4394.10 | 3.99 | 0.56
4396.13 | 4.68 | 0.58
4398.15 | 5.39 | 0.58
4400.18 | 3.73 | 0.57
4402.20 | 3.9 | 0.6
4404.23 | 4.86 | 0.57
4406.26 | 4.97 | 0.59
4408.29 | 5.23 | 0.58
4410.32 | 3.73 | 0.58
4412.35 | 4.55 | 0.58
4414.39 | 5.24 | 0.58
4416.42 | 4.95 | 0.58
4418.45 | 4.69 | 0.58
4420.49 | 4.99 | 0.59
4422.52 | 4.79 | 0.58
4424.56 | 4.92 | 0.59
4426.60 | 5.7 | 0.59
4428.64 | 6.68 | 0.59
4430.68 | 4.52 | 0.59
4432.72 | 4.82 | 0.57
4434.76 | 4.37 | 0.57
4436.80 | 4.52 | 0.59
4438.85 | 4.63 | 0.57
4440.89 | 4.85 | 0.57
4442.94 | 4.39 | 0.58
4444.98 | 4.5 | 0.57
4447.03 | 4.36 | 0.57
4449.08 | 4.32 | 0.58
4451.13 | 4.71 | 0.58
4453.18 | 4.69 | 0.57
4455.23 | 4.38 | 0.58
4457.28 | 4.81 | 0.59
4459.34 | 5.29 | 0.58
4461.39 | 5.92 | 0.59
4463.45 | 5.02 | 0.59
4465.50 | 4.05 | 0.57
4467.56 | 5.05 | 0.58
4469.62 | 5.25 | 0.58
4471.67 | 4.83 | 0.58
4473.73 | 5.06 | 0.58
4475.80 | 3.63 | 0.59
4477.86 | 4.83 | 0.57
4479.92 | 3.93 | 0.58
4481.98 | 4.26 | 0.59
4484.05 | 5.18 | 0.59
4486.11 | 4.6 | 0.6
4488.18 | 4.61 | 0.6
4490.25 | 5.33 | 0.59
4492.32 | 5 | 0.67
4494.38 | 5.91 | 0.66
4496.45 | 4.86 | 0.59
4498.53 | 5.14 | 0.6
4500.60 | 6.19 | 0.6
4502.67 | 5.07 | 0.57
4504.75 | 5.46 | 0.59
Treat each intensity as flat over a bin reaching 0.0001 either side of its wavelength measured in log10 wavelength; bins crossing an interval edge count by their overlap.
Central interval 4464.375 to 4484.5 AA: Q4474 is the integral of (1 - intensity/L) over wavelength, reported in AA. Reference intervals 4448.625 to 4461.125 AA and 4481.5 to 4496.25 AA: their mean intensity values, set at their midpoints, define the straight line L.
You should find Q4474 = 1.3 AA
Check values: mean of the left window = 4.79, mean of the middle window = 4.59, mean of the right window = 5.01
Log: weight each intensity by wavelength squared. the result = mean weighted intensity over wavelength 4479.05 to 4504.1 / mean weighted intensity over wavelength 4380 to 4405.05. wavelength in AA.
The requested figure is 1.23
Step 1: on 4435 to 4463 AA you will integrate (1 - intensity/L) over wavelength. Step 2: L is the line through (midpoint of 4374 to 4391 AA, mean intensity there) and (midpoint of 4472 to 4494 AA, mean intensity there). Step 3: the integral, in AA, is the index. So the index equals -1.1 AA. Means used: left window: 4.24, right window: 4.69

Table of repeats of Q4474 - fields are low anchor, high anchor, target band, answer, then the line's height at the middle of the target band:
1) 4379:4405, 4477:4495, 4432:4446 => -0.1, 4.56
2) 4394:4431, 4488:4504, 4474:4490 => 2.2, 5.22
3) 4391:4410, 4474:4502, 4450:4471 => -0.5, 4.8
